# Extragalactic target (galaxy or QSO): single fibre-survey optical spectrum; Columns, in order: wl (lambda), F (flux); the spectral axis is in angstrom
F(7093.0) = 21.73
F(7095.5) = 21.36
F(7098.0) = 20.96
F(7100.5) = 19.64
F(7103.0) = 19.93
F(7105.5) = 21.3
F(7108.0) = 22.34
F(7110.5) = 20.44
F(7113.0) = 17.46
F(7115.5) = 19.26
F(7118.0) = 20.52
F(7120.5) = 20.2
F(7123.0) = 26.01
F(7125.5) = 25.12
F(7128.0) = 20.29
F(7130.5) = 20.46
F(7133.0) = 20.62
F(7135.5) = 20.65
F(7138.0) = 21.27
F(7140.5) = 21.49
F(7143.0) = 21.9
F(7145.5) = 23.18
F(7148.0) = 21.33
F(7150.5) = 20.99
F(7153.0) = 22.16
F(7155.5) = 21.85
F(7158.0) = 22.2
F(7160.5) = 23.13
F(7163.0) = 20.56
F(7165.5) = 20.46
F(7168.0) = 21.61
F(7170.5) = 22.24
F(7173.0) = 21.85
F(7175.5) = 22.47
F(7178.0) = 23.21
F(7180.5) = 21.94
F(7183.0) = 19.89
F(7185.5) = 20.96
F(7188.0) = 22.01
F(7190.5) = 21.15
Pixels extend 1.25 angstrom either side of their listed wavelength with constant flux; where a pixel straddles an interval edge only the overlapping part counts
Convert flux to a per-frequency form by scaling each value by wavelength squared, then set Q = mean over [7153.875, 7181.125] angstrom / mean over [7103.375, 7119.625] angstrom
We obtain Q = 1.1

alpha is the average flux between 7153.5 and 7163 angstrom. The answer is 22.1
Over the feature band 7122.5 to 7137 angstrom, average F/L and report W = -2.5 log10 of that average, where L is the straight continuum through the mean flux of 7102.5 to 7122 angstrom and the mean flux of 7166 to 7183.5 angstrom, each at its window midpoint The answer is -0.06 mag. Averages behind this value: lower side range 20.3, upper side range 21.9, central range 22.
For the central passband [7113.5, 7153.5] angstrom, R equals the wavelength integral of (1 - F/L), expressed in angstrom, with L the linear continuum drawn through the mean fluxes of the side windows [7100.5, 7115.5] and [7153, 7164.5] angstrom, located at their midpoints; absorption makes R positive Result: -0.9 angstrom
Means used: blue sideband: 20.2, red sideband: 21.9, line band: 21.5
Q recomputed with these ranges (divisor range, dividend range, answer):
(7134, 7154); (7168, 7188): 1.02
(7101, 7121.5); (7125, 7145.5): 1.07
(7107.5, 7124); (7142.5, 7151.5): 1.06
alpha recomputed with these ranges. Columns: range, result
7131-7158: 21.5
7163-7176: 21.6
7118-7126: 23.1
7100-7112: 20.7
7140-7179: 21.9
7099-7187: 21.4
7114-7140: 21.4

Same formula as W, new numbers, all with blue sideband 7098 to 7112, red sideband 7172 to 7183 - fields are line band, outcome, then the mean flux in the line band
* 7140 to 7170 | 0.00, 21.8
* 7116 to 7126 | -0.08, 22.5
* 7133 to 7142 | 0.01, 21.1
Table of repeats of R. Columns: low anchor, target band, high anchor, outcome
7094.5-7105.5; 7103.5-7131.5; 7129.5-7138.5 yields -0.8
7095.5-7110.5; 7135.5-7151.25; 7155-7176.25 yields -0.1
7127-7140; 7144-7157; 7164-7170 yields -0.6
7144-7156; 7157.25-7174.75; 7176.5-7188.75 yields 0.0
